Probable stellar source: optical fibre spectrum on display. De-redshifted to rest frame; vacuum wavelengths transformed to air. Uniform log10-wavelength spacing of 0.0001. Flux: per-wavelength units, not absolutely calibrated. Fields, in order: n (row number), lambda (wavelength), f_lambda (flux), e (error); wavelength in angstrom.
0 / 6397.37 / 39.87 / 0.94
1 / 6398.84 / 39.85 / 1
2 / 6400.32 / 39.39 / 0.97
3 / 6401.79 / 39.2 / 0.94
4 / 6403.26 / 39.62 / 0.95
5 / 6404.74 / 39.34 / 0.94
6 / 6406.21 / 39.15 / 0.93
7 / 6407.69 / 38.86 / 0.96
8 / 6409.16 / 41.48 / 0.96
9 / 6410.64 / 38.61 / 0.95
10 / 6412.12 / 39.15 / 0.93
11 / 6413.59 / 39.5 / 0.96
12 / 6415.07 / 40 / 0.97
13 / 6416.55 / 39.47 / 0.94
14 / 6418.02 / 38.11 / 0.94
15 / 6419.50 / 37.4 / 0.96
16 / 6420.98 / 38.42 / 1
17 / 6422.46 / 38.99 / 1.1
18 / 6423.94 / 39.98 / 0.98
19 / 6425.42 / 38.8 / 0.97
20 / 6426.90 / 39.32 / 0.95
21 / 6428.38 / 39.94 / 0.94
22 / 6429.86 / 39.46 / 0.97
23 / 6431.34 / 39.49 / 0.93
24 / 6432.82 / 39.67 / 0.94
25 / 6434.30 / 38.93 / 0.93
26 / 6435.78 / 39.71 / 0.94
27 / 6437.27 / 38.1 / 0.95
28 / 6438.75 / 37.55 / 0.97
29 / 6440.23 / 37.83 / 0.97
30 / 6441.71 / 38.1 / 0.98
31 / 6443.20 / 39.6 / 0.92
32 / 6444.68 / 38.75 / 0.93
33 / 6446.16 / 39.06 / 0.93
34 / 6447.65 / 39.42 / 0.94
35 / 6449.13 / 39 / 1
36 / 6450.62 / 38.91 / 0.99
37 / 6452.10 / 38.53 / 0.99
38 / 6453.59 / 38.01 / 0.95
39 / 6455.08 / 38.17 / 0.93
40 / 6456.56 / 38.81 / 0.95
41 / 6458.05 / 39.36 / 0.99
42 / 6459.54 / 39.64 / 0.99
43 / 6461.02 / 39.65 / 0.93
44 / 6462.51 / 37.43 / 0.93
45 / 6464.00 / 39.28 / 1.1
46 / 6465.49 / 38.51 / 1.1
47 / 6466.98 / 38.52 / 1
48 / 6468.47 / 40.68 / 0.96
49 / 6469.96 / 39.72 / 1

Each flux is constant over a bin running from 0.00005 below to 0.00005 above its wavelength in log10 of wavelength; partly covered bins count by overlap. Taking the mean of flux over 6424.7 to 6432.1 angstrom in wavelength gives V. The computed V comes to 39.4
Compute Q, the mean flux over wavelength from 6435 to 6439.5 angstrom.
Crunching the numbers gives 38.4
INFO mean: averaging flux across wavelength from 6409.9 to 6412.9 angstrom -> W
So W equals 38.9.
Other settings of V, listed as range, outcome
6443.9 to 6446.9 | 39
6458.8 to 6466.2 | 38.9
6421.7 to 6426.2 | 39.2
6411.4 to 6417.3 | 39.6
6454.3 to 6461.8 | 39.1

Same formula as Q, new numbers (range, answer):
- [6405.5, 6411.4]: 39.5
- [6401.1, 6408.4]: 39.2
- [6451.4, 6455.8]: 38.2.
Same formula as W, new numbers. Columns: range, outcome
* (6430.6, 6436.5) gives 39.5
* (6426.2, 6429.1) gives 39.6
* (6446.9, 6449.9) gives 39.1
